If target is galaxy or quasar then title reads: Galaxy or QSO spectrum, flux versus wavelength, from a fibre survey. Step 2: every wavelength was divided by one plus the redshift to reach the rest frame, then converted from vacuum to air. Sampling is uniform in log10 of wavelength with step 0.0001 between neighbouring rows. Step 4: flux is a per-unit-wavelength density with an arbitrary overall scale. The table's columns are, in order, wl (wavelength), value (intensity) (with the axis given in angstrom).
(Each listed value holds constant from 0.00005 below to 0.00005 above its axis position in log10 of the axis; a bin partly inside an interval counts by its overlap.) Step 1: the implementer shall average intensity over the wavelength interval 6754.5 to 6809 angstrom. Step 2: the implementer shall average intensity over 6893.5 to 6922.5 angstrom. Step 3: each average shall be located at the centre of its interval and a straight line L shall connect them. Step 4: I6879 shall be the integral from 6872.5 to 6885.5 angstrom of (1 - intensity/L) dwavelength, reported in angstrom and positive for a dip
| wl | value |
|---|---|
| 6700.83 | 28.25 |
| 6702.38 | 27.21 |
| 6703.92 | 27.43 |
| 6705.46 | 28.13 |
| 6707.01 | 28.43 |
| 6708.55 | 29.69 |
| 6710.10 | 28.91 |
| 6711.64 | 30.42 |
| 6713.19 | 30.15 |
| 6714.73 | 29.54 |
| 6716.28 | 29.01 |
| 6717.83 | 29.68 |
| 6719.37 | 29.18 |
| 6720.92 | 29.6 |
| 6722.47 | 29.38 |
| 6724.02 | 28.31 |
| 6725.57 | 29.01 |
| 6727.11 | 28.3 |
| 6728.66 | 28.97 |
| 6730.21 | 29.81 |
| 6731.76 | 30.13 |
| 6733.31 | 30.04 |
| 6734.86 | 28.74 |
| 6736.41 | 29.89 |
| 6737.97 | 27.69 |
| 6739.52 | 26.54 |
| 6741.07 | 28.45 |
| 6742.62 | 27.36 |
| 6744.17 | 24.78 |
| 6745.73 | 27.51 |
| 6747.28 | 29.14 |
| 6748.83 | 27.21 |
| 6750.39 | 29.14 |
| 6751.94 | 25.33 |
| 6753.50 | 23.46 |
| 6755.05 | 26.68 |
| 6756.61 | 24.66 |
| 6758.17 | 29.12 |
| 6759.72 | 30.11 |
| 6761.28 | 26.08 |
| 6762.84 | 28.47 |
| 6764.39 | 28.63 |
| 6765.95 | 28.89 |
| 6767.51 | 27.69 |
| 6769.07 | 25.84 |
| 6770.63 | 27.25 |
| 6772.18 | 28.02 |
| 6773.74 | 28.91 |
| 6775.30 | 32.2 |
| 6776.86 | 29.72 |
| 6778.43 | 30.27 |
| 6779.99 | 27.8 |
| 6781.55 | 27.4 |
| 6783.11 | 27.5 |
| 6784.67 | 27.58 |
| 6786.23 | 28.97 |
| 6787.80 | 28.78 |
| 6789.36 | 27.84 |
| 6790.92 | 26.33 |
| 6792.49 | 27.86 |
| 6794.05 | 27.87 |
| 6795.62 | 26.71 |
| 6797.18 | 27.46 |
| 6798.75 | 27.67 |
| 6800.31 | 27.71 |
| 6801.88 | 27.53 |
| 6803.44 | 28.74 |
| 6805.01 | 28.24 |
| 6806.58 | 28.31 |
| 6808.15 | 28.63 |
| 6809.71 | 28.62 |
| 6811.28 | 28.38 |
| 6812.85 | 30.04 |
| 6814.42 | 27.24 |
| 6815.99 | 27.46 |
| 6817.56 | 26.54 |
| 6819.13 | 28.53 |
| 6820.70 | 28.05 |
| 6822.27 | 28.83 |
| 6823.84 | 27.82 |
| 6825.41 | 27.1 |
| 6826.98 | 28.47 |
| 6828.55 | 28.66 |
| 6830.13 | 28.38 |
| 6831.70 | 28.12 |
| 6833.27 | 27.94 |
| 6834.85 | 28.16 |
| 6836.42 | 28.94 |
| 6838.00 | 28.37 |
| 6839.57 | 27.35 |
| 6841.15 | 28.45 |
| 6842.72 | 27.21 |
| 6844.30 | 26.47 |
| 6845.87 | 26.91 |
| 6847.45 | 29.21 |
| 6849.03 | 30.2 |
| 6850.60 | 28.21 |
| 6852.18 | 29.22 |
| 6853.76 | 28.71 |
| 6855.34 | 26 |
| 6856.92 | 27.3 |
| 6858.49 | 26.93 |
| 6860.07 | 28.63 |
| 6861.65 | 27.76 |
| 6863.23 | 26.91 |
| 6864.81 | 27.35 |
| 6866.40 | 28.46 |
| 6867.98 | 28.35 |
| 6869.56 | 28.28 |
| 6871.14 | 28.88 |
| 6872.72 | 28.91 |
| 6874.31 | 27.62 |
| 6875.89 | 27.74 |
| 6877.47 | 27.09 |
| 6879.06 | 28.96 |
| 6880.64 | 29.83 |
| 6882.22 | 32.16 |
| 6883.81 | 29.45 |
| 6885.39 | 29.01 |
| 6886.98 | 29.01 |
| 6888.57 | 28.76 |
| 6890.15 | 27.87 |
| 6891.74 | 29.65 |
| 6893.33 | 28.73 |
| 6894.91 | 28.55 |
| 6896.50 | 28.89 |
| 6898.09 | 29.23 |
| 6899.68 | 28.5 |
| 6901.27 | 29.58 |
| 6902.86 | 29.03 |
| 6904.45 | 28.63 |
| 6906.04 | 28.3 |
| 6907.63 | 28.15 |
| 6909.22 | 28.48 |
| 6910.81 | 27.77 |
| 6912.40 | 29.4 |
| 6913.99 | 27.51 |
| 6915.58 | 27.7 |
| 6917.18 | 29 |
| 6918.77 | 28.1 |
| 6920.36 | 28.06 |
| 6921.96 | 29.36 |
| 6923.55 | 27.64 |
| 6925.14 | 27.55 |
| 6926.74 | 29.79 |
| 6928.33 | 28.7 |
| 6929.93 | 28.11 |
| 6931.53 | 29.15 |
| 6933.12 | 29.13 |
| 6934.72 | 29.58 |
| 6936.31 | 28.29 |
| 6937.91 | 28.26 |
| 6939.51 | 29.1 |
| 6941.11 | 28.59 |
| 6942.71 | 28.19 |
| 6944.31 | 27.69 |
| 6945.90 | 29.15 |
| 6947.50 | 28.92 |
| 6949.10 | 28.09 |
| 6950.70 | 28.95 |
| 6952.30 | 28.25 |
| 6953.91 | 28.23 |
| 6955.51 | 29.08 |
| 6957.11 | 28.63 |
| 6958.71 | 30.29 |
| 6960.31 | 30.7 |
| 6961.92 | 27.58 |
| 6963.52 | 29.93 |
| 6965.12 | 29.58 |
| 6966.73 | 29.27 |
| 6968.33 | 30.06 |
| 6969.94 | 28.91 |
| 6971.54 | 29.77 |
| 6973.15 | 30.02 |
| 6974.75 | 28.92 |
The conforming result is -0.2 angstrom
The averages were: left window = 28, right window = 28.6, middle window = 29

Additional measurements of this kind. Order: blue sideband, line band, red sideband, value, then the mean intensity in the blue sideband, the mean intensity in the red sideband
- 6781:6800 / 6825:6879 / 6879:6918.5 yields 0.6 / 27.7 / 28.9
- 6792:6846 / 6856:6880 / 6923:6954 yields 0.2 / 28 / 28.6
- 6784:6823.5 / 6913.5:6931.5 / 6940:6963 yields 0.2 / 28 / 28.8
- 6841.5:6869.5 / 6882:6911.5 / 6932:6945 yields -0.6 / 27.9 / 28.6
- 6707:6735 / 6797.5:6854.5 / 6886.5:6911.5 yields 1.6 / 29.4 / 28.7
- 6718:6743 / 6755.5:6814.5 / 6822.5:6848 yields 0.6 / 28.9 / 28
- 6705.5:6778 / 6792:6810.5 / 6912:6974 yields 0.4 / 28.4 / 28.8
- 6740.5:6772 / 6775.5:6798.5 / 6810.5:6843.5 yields -0.4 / 27.3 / 28.1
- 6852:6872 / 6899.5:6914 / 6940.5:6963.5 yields -0.1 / 27.9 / 28.8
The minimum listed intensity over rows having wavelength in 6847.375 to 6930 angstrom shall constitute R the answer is 26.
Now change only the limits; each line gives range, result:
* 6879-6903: 27.87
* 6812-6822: 26.54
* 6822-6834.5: 27.1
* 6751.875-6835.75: 23.46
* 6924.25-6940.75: 27.55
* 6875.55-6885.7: 27.09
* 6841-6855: 26.47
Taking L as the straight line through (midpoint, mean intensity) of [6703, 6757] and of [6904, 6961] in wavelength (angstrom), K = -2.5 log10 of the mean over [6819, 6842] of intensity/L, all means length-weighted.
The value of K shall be 0.01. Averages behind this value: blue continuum 28.3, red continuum 28.6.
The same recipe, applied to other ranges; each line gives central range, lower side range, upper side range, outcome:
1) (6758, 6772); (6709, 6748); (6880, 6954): 0.03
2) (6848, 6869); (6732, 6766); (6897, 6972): 0.01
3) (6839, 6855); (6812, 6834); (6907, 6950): 0.00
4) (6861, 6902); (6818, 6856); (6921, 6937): -0.01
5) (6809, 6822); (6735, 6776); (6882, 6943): 0.00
